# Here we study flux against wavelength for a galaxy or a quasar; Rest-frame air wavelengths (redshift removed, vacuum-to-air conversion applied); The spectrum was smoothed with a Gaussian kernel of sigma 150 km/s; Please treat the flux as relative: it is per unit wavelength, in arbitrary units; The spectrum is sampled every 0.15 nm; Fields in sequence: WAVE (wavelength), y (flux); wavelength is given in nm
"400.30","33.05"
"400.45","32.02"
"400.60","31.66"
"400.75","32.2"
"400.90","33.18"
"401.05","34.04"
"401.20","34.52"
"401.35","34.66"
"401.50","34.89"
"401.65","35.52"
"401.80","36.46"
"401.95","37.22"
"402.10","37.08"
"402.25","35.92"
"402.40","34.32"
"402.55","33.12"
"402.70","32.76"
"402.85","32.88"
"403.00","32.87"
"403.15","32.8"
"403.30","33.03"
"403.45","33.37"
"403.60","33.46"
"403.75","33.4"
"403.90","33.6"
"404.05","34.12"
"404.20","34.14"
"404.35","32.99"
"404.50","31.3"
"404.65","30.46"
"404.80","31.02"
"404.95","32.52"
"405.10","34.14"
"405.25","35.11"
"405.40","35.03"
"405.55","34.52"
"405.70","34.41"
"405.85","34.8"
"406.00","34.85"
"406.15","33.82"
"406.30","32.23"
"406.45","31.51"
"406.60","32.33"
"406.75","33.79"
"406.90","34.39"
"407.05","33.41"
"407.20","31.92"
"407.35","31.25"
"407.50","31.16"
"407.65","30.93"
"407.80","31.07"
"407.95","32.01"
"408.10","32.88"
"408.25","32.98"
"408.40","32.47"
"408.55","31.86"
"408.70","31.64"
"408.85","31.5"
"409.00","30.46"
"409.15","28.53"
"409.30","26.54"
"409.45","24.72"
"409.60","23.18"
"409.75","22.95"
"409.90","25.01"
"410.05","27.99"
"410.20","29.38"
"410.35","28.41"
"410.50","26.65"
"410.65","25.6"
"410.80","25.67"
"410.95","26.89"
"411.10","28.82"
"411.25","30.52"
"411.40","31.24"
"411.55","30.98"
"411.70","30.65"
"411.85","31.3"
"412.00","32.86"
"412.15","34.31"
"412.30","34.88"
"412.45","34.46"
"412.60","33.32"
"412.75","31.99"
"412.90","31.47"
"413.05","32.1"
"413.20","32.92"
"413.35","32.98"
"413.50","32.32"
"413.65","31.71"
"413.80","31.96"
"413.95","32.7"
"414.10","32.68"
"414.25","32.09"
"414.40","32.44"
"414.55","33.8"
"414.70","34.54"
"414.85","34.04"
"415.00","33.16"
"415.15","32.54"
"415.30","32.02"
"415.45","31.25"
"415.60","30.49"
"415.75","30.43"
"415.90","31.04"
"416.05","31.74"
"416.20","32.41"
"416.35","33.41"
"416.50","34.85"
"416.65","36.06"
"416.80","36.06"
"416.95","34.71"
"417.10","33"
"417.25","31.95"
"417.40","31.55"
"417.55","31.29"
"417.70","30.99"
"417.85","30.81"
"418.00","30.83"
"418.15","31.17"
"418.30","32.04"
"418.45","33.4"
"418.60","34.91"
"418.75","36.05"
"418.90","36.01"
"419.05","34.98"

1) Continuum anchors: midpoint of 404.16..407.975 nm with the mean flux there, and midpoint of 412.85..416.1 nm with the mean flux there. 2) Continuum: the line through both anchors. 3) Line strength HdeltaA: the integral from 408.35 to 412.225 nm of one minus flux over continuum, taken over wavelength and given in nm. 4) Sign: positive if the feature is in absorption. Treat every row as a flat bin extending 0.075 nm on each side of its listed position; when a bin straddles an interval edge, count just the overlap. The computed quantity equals 0.45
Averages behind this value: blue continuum 32.9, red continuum 32.3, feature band 28.8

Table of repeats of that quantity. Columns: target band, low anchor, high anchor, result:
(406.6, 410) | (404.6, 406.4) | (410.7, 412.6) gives 0.23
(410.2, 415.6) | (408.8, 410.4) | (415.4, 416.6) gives -0.34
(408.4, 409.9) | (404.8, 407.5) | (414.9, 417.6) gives 0.23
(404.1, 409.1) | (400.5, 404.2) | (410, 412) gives -0.18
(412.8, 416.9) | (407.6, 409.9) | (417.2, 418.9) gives -0.17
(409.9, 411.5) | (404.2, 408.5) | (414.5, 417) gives 0.24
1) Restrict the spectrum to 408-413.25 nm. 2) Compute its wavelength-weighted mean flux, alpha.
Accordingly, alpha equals 29.9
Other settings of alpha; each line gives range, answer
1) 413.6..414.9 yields 32.9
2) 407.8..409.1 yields 31.9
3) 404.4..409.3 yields 32.4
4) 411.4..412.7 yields 32.7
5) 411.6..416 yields 32.5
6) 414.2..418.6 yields 32.6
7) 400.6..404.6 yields 33.9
